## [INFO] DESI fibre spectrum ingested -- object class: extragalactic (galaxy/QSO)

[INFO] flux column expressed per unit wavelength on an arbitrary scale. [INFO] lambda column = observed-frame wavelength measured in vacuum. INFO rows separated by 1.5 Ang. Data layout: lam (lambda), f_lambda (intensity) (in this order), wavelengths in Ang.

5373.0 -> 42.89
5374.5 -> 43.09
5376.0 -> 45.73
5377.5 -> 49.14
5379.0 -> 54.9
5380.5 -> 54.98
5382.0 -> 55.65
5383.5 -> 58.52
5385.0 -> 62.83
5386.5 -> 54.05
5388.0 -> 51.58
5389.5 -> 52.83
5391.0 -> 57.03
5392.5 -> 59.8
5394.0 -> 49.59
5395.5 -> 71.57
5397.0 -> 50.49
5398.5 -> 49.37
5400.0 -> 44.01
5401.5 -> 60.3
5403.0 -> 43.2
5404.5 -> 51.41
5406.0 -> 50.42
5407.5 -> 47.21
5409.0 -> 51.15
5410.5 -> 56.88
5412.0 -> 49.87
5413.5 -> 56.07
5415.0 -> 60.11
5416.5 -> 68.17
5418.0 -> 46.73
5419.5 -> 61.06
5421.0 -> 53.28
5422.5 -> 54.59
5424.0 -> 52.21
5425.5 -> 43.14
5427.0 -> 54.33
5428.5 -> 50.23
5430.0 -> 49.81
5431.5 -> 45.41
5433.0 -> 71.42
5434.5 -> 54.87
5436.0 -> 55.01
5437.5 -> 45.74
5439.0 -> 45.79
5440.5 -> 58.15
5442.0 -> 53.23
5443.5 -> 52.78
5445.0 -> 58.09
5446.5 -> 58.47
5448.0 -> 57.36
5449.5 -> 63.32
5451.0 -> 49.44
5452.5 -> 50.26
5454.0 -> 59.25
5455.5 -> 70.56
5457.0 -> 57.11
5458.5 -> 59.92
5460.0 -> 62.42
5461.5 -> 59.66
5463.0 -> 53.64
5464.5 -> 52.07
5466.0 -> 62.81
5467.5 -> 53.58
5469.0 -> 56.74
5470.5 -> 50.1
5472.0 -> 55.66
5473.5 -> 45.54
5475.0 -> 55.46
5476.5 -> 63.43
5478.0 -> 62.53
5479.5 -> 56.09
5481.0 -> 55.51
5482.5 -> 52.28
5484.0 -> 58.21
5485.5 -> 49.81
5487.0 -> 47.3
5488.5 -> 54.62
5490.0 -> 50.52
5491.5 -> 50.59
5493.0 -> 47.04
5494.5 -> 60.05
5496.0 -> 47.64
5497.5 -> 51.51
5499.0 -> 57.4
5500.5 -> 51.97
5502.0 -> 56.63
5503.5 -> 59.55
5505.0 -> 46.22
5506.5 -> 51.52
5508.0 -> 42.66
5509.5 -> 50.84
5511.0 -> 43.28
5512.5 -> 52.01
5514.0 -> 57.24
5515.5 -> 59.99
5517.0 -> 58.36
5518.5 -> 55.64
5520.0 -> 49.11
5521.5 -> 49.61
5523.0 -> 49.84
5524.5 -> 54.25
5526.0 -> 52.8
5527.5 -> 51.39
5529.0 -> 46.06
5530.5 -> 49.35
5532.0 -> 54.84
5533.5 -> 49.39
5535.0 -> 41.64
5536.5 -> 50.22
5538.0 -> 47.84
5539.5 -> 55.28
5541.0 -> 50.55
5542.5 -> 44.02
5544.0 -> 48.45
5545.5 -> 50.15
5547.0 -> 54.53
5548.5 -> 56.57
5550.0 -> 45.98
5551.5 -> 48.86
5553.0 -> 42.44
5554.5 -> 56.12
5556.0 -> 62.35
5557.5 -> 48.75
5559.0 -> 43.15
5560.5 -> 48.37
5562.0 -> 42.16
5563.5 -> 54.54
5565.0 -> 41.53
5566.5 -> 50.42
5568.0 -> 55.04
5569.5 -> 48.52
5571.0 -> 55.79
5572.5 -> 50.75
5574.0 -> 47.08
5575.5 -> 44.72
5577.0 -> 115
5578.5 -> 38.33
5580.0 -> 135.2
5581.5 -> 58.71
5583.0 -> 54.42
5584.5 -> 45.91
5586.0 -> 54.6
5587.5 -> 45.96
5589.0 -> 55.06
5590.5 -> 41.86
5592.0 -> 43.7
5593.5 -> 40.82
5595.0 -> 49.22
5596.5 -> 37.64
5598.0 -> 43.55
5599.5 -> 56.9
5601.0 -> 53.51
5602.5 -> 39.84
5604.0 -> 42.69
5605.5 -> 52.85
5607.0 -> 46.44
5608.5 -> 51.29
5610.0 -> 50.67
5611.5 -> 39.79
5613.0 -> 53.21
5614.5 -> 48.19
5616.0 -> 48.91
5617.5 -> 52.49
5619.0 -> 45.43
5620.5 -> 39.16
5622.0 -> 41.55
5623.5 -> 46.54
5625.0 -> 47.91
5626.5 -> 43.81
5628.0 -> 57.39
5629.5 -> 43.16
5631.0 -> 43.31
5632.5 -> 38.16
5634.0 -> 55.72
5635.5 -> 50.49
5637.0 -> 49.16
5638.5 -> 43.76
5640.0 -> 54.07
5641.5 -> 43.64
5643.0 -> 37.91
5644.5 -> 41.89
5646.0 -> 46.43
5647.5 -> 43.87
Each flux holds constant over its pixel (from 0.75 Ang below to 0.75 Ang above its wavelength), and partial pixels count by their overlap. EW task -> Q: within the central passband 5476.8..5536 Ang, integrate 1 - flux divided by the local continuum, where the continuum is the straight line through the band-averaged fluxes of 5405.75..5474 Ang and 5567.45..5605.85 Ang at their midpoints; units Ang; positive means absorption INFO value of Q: 2.5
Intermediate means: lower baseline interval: 54.9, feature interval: 52.3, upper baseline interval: 54.1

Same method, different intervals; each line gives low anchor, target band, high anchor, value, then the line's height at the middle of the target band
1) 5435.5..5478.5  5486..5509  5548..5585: 1.8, 56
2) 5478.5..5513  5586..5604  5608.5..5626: 0.5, 47.8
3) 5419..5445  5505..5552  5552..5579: 1.8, 52.7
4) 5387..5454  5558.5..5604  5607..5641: -3.9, 48.8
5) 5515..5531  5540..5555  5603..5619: 0.4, 51.2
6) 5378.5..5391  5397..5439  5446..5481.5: 2.8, 56.3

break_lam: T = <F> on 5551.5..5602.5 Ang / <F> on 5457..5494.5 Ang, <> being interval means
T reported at 1.0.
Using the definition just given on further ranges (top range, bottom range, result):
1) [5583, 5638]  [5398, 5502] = 0.87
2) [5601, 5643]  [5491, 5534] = 0.90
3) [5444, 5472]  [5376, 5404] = 1.06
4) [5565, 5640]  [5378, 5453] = 0.94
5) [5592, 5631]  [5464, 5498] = 0.87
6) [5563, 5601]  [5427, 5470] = 0.98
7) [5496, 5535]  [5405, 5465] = 0.94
